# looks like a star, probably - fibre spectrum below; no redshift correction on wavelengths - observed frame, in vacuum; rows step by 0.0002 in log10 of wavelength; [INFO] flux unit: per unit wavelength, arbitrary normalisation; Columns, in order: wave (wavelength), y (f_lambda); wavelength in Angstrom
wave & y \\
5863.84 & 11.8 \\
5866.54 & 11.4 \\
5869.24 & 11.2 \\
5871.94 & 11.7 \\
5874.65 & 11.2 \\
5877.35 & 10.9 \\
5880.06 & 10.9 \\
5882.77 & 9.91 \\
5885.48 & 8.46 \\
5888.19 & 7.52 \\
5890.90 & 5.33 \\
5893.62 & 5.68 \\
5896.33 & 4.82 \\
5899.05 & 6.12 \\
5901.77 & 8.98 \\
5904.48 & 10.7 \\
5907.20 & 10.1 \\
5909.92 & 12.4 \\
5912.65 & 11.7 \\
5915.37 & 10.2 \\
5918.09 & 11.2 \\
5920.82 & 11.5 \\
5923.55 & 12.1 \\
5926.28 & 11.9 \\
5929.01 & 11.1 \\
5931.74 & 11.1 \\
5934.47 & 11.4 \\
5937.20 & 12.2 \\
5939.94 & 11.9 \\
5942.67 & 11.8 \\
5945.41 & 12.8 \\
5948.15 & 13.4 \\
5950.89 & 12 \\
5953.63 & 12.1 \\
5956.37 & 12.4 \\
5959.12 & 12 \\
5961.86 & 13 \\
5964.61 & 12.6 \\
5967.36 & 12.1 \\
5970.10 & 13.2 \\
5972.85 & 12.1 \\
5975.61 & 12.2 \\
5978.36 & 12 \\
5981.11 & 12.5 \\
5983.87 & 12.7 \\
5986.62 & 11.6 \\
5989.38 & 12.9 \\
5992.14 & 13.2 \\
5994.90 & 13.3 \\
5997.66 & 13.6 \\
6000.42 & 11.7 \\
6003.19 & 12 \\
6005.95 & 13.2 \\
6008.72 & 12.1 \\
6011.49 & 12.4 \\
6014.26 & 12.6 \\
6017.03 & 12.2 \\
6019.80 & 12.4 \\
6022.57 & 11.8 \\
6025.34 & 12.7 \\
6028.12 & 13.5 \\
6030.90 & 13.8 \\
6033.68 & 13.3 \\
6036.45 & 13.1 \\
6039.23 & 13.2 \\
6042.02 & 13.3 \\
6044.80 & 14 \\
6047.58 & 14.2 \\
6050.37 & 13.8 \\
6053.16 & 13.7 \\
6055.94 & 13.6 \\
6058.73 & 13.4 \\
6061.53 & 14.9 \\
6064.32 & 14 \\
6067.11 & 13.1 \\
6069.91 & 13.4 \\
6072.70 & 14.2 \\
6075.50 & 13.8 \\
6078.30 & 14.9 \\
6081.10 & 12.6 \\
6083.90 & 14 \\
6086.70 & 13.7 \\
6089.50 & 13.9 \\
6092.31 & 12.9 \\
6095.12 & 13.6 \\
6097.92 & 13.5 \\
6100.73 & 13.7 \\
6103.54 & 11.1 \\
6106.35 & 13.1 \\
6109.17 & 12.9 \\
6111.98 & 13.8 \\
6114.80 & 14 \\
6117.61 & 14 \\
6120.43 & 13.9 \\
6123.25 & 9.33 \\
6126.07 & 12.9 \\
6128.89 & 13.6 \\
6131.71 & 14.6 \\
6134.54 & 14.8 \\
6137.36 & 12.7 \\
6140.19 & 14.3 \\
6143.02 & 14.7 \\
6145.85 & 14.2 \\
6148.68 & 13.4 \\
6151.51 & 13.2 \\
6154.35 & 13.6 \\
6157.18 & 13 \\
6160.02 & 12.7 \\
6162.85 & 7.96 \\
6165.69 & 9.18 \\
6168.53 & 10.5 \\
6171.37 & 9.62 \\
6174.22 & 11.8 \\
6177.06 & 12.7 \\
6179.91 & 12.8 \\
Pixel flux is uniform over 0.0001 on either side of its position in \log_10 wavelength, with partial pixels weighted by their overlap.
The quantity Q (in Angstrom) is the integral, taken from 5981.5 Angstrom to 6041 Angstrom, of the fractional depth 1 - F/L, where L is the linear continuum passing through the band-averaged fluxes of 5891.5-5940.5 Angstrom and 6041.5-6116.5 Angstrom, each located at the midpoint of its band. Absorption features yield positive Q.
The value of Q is -2.7 Angstrom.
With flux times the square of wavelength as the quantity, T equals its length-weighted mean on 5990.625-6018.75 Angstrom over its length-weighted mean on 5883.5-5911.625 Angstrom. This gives 1.62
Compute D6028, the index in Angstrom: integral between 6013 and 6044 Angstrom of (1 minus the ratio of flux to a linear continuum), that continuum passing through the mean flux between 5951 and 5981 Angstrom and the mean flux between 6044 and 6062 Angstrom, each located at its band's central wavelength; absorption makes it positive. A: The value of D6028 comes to 1.2 Angstrom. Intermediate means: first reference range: 12.4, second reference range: 13.9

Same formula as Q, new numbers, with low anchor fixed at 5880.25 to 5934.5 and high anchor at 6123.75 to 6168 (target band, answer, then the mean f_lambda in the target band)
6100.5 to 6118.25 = -1.1 Angstrom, 13.2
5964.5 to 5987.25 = -3.9 Angstrom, 12.3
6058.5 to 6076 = -3.1 Angstrom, 13.9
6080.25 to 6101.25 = -2.4 Angstrom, 13.5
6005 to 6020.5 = -2.0 Angstrom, 12.5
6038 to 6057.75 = -3.7 Angstrom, 13.7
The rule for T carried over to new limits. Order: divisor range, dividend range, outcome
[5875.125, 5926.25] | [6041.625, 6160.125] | 1.53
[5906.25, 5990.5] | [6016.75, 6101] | 1.17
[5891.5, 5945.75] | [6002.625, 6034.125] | 1.26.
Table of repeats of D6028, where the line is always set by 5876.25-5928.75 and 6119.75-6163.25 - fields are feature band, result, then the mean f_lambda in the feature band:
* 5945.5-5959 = -2.87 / 12.5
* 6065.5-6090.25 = -3.12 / 13.7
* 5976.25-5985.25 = -1.40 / 12.4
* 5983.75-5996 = -2.12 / 12.7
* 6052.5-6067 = -2.36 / 13.9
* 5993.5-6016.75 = -3.17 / 12.6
